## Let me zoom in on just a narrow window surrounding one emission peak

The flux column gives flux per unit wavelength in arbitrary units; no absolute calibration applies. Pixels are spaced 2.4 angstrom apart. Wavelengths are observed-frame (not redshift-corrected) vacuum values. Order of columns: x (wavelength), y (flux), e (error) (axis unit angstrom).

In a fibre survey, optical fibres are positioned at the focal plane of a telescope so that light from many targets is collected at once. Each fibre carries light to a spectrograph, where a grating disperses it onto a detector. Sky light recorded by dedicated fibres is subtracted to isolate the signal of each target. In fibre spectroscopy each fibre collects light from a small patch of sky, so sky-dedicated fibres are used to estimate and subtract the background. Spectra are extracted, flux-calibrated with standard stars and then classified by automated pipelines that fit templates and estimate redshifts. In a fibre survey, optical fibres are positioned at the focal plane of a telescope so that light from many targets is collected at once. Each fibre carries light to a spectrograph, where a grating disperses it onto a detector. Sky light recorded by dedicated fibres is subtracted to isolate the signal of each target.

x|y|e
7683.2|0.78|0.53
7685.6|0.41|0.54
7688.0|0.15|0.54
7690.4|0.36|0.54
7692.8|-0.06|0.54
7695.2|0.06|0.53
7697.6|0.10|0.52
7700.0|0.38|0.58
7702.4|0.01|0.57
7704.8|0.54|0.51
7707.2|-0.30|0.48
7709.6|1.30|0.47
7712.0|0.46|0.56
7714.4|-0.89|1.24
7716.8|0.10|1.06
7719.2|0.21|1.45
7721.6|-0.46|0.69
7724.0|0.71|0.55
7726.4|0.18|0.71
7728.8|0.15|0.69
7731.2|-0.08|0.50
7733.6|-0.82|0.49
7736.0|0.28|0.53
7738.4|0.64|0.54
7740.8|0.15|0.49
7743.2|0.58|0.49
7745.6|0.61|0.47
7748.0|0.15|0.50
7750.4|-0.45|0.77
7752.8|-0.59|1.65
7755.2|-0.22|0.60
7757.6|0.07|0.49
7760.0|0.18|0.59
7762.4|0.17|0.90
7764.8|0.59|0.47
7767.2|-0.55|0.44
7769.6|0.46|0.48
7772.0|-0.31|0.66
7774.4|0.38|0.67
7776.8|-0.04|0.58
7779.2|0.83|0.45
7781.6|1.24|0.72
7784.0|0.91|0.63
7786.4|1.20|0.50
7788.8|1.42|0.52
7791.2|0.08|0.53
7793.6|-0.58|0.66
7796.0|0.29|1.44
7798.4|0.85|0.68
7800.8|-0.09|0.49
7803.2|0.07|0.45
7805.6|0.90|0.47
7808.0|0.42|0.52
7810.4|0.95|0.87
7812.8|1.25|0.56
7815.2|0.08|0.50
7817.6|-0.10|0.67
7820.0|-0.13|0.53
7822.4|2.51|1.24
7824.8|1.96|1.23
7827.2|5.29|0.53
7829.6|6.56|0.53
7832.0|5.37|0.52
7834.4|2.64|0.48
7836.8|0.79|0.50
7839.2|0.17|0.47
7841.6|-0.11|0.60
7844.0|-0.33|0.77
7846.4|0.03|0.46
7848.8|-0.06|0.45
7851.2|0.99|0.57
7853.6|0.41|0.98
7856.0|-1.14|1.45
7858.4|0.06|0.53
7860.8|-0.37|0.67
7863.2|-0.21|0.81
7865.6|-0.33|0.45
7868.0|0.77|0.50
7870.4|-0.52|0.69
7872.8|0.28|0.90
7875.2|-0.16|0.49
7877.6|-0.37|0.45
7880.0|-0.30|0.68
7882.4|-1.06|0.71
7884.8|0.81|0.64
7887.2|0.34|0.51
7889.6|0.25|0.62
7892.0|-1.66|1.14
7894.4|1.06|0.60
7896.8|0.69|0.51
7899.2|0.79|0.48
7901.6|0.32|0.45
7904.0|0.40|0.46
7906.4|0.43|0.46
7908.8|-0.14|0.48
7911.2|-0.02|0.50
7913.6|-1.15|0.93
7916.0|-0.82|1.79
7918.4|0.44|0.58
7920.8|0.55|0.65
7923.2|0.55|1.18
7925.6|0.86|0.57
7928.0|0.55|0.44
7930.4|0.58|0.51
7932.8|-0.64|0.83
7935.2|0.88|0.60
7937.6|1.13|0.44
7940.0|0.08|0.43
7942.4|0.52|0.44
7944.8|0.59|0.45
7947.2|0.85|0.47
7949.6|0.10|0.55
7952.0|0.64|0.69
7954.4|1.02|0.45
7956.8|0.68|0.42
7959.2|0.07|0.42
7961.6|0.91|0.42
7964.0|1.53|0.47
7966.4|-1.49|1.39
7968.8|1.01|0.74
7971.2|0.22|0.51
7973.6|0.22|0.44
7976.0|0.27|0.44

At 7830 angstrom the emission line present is [O II] 3727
